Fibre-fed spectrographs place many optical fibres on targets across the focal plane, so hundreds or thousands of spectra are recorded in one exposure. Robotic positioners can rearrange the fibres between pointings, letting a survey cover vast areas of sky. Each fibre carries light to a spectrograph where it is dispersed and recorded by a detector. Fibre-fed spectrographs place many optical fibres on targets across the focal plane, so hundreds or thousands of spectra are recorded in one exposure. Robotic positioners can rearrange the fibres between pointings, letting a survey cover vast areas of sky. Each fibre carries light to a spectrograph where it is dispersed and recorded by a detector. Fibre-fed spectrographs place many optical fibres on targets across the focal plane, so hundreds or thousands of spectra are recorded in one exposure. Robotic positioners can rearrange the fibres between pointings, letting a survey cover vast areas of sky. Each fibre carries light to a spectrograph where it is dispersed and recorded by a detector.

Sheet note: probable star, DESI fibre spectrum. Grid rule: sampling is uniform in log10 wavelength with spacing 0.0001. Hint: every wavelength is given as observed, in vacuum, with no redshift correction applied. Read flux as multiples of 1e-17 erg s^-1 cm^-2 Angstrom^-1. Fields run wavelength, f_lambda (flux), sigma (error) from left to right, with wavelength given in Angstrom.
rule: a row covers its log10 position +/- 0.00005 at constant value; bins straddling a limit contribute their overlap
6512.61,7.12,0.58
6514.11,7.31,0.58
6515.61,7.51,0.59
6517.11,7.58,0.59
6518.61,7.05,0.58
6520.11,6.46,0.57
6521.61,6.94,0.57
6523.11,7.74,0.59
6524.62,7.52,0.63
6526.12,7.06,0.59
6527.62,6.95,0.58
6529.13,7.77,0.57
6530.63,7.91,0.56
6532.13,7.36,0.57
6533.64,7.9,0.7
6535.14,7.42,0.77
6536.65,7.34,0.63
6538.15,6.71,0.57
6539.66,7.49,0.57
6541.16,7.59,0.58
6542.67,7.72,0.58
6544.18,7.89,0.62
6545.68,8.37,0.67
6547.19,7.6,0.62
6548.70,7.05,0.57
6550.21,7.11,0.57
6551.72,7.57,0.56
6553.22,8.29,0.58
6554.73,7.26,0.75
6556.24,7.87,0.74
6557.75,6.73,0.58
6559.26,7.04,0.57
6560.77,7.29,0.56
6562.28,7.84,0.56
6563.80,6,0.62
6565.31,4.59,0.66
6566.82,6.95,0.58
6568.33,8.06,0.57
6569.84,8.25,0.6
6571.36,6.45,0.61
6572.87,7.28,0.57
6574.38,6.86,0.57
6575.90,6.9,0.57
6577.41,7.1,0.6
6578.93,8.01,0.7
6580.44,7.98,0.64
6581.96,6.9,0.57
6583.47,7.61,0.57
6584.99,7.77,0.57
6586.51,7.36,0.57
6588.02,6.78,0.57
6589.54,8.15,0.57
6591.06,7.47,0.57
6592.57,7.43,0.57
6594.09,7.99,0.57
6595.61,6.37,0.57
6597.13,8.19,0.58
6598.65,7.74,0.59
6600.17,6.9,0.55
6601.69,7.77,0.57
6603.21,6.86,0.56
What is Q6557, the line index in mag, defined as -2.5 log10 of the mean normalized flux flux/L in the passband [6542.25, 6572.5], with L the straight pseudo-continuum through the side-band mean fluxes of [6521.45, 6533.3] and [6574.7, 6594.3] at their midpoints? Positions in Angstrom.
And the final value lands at 0.02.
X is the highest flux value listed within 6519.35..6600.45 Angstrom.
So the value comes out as 8.37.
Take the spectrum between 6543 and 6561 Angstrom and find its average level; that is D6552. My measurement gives 7.52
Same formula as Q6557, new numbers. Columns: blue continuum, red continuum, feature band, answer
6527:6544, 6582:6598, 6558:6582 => 0.059 mag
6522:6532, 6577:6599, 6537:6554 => -0.014 mag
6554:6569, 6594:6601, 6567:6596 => -0.033 mag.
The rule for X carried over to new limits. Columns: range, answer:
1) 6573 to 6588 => 8.01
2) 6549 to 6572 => 8.29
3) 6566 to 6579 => 8.25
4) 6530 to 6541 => 7.91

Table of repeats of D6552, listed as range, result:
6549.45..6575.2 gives 7.14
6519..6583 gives 7.31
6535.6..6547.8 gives 7.58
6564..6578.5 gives 6.93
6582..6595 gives 7.52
